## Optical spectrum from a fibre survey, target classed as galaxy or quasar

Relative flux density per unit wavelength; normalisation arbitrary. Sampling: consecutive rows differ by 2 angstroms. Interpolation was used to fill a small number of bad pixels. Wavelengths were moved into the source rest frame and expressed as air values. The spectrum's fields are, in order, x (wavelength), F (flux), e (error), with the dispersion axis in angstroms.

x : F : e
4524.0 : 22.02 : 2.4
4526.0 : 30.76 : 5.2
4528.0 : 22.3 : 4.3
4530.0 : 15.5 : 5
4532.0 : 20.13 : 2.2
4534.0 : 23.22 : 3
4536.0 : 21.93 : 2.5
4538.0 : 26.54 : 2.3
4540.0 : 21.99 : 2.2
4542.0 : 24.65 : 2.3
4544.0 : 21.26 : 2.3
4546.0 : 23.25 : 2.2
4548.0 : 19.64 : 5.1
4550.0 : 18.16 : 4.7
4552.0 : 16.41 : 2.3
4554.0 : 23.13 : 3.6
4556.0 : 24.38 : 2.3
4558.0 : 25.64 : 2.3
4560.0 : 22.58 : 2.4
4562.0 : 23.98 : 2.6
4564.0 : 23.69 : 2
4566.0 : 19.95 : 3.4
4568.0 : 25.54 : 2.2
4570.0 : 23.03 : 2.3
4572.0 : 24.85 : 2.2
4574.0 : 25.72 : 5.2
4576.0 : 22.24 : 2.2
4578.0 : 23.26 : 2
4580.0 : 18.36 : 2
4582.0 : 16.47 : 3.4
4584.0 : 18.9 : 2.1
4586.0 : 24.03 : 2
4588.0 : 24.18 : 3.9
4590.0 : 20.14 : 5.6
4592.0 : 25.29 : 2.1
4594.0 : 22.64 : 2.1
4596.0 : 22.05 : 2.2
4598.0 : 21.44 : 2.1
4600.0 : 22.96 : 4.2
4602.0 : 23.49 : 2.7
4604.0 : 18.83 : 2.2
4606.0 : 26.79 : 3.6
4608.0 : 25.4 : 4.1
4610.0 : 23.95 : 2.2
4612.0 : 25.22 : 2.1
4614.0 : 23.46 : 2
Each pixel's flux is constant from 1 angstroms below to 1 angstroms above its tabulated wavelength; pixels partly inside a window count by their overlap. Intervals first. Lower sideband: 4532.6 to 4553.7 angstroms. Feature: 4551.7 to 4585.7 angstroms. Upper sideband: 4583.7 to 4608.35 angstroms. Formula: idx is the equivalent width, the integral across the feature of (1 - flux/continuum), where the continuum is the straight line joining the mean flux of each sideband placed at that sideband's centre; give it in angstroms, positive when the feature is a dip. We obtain -0.2 angstroms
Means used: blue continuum 21.7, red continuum 22.8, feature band 22.4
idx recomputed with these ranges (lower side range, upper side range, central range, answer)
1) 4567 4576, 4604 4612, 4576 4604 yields 3.2 angstroms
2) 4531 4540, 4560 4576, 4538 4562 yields 1.0 angstroms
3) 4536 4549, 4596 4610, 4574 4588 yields 1.1 angstroms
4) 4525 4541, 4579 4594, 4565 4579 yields -1.2 angstroms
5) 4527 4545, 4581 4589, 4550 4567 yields -0.6 angstroms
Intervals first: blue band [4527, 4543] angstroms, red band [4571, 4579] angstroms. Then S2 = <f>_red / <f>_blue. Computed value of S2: 1.09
